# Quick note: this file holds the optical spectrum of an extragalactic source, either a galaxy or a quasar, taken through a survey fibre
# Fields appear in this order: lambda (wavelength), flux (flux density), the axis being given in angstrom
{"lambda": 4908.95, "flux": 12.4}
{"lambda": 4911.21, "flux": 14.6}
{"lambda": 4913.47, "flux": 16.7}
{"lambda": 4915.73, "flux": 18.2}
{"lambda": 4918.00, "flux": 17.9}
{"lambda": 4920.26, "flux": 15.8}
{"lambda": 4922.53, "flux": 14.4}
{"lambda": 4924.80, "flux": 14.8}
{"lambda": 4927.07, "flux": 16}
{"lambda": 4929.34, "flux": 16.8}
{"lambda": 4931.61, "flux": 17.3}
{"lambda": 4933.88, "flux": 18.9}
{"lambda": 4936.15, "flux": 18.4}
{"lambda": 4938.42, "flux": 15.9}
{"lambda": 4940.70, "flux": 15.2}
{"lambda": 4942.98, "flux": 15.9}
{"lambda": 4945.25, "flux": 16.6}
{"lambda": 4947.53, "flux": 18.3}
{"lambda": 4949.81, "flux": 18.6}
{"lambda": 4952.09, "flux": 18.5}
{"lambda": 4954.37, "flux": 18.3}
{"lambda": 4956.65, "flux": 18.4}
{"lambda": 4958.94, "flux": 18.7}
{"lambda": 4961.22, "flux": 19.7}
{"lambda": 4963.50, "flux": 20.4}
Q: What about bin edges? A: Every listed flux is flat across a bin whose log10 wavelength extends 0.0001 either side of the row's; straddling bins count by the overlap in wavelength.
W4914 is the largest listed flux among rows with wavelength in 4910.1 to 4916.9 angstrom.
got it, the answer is 18.2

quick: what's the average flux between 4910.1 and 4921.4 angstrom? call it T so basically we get 16.6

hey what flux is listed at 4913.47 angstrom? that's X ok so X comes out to 16.7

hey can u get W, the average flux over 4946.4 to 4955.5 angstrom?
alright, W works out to 18.4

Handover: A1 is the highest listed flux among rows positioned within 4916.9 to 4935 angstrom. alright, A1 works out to 18.9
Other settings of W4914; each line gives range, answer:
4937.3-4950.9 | 18.6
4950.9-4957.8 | 18.5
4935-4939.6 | 18.4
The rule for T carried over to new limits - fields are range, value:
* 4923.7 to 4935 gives 16.8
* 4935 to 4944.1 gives 16.3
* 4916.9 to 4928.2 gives 15.8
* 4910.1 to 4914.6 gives 15.7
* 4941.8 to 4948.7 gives 16.9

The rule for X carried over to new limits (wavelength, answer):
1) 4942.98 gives 15.9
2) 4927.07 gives 16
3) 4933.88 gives 18.9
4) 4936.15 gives 18.4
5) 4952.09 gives 18.5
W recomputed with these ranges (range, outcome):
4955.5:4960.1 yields 18.6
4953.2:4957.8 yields 18.3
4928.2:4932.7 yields 17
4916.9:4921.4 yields 16.8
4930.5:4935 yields 18.1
